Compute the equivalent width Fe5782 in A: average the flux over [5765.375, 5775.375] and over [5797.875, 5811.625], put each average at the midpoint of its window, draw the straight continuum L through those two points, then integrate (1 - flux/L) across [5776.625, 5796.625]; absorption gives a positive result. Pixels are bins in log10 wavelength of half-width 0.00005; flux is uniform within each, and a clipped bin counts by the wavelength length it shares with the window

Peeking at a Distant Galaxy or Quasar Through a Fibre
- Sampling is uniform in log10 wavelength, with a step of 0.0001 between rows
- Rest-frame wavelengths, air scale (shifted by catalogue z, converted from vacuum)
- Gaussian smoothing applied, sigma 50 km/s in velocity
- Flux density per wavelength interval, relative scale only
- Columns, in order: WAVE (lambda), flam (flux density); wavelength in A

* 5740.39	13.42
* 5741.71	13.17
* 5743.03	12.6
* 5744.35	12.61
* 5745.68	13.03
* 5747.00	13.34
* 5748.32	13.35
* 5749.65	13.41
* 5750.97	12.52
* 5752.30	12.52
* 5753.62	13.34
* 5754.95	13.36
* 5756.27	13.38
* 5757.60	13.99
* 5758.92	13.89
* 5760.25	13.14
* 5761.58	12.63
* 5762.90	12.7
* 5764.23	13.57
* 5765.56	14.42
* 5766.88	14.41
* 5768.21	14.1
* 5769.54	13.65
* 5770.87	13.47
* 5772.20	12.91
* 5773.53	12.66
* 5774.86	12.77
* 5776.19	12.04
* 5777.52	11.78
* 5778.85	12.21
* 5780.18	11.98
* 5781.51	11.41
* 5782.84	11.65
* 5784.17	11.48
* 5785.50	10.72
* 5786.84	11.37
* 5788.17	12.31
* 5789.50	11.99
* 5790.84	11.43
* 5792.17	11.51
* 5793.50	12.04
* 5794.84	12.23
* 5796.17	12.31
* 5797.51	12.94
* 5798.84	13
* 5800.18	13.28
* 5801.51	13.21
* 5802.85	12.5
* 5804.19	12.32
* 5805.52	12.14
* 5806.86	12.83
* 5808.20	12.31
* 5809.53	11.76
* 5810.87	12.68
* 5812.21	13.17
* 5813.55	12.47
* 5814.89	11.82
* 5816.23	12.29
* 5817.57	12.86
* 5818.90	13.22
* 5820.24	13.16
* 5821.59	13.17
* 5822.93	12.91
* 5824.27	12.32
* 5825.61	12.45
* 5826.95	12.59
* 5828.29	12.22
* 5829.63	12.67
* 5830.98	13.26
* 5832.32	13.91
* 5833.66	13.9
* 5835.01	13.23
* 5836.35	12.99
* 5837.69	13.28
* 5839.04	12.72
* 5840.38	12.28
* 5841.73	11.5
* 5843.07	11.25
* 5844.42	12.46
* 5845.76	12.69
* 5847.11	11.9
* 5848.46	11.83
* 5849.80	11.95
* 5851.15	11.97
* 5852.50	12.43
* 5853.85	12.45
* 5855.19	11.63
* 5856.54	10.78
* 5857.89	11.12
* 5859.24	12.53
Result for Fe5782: 2.0 A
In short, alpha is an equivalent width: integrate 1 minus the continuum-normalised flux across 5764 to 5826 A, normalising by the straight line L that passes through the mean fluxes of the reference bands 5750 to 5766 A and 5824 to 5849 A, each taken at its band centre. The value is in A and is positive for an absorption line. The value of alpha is 2.1 A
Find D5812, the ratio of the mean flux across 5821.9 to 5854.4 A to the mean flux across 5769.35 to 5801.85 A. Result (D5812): 1.0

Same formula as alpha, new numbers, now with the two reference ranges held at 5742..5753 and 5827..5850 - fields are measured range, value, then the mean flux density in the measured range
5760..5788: 0.51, 12.6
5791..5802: 0.22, 12.5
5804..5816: 0.30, 12.4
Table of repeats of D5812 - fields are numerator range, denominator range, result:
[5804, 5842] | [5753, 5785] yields 0.98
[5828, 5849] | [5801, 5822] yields 1.00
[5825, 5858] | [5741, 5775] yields 0.93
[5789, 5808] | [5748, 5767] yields 0.93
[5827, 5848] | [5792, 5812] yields 1.01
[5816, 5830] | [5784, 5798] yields 1.08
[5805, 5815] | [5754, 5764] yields 0.93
